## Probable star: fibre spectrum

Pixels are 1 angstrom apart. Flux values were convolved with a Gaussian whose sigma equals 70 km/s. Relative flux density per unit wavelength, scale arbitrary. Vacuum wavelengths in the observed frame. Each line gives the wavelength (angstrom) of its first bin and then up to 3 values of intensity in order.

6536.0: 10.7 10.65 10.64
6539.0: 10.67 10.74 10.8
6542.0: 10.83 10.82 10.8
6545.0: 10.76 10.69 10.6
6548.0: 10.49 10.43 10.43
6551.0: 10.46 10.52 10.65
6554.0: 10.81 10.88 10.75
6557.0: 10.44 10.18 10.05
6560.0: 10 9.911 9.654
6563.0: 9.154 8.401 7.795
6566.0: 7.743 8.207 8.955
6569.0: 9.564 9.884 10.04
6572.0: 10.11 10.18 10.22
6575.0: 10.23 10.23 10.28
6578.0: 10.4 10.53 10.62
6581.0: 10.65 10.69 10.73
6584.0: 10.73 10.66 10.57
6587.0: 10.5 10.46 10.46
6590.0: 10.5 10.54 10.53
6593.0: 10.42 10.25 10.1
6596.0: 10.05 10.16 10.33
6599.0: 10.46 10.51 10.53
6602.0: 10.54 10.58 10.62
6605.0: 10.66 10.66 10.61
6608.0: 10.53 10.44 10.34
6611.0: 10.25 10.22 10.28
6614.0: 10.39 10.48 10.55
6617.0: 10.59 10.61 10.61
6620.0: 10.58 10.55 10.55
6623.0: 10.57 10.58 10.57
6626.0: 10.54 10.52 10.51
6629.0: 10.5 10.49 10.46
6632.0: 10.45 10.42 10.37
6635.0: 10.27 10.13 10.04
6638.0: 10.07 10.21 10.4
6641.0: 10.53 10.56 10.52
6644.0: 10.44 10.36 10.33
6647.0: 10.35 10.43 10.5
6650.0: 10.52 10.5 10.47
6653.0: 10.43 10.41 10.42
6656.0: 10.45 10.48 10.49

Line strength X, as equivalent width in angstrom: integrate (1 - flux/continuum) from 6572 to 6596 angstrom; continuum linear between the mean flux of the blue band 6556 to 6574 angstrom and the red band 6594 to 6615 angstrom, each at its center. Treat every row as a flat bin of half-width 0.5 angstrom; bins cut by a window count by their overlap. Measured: -1.2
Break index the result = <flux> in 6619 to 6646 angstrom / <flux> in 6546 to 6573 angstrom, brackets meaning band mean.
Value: 1.1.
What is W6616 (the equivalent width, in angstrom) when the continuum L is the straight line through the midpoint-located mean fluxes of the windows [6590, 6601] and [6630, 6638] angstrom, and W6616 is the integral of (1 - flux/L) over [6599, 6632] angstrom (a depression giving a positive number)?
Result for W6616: -0.59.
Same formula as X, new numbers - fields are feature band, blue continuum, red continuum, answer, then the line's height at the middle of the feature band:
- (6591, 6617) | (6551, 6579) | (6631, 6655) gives -0.8 angstrom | 10.1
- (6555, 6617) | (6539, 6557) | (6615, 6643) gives 2.3 angstrom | 10.6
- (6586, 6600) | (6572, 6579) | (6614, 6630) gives 0.0 angstrom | 10.4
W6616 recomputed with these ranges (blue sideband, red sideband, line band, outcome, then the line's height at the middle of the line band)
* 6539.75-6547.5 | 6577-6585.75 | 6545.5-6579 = 2.3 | 10.7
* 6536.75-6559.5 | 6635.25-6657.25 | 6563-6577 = 1.6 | 10.6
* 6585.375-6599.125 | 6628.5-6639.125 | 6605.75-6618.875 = -0.1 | 10.3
